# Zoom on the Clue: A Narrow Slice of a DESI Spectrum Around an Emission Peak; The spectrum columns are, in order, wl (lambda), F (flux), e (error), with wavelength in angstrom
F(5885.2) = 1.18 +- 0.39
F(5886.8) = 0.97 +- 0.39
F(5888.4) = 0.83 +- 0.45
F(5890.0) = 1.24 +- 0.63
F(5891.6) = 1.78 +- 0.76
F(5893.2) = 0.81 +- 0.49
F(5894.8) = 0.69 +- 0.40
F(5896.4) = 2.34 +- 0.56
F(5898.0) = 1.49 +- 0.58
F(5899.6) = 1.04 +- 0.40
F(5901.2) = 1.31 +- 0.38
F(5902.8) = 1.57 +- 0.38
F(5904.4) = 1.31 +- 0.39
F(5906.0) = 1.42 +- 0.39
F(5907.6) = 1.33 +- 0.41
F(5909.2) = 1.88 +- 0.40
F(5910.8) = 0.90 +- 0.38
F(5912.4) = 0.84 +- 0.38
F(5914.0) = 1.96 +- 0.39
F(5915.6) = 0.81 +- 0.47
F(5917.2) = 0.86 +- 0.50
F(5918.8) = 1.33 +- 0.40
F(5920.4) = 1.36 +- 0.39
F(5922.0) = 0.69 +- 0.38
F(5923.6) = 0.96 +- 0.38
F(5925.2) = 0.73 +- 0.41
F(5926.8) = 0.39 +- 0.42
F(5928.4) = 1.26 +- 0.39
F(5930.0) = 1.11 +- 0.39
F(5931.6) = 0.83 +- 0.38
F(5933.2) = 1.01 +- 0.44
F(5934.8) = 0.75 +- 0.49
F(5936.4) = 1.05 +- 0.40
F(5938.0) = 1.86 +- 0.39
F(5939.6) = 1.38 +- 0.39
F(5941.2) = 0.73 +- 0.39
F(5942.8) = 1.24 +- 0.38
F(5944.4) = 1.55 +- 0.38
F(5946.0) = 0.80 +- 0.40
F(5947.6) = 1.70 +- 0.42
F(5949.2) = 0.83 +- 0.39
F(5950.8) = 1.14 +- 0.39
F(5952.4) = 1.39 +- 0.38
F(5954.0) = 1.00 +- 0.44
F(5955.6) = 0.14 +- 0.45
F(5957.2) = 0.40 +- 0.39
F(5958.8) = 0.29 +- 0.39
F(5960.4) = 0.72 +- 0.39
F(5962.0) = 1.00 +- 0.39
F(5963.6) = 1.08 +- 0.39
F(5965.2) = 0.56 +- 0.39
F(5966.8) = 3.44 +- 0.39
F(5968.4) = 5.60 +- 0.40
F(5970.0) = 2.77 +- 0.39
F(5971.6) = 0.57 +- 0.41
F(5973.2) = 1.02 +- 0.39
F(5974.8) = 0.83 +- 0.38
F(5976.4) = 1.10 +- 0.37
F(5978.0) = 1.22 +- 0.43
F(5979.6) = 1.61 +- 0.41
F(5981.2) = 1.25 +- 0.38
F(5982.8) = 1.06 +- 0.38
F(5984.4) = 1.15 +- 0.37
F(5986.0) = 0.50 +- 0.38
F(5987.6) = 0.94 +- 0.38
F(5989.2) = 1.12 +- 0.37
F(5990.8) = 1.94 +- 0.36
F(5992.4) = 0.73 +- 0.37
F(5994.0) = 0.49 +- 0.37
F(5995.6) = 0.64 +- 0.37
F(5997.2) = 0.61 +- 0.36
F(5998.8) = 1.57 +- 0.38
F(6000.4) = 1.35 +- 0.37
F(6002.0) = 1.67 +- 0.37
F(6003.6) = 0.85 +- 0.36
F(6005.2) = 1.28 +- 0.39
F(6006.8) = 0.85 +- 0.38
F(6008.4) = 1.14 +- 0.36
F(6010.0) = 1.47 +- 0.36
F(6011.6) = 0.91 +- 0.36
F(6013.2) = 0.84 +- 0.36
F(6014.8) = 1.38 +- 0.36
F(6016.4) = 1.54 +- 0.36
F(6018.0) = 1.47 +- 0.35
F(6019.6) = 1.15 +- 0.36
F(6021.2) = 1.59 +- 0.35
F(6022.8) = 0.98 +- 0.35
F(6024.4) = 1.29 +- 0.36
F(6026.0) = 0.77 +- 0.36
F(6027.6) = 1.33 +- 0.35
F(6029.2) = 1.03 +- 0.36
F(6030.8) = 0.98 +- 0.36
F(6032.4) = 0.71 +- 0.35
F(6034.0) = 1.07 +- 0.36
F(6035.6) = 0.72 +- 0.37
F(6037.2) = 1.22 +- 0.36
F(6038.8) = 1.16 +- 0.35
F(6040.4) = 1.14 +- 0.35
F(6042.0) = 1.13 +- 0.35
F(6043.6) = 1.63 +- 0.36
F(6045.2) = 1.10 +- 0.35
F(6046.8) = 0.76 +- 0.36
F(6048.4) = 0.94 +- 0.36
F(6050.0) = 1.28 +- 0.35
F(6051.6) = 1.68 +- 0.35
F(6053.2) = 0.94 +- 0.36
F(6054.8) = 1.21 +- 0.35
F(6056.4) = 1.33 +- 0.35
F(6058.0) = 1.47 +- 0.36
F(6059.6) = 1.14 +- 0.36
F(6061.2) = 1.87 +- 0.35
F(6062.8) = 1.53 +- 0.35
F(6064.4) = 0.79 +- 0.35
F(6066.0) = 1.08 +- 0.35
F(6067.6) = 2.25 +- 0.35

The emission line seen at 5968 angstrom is H-beta 4861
